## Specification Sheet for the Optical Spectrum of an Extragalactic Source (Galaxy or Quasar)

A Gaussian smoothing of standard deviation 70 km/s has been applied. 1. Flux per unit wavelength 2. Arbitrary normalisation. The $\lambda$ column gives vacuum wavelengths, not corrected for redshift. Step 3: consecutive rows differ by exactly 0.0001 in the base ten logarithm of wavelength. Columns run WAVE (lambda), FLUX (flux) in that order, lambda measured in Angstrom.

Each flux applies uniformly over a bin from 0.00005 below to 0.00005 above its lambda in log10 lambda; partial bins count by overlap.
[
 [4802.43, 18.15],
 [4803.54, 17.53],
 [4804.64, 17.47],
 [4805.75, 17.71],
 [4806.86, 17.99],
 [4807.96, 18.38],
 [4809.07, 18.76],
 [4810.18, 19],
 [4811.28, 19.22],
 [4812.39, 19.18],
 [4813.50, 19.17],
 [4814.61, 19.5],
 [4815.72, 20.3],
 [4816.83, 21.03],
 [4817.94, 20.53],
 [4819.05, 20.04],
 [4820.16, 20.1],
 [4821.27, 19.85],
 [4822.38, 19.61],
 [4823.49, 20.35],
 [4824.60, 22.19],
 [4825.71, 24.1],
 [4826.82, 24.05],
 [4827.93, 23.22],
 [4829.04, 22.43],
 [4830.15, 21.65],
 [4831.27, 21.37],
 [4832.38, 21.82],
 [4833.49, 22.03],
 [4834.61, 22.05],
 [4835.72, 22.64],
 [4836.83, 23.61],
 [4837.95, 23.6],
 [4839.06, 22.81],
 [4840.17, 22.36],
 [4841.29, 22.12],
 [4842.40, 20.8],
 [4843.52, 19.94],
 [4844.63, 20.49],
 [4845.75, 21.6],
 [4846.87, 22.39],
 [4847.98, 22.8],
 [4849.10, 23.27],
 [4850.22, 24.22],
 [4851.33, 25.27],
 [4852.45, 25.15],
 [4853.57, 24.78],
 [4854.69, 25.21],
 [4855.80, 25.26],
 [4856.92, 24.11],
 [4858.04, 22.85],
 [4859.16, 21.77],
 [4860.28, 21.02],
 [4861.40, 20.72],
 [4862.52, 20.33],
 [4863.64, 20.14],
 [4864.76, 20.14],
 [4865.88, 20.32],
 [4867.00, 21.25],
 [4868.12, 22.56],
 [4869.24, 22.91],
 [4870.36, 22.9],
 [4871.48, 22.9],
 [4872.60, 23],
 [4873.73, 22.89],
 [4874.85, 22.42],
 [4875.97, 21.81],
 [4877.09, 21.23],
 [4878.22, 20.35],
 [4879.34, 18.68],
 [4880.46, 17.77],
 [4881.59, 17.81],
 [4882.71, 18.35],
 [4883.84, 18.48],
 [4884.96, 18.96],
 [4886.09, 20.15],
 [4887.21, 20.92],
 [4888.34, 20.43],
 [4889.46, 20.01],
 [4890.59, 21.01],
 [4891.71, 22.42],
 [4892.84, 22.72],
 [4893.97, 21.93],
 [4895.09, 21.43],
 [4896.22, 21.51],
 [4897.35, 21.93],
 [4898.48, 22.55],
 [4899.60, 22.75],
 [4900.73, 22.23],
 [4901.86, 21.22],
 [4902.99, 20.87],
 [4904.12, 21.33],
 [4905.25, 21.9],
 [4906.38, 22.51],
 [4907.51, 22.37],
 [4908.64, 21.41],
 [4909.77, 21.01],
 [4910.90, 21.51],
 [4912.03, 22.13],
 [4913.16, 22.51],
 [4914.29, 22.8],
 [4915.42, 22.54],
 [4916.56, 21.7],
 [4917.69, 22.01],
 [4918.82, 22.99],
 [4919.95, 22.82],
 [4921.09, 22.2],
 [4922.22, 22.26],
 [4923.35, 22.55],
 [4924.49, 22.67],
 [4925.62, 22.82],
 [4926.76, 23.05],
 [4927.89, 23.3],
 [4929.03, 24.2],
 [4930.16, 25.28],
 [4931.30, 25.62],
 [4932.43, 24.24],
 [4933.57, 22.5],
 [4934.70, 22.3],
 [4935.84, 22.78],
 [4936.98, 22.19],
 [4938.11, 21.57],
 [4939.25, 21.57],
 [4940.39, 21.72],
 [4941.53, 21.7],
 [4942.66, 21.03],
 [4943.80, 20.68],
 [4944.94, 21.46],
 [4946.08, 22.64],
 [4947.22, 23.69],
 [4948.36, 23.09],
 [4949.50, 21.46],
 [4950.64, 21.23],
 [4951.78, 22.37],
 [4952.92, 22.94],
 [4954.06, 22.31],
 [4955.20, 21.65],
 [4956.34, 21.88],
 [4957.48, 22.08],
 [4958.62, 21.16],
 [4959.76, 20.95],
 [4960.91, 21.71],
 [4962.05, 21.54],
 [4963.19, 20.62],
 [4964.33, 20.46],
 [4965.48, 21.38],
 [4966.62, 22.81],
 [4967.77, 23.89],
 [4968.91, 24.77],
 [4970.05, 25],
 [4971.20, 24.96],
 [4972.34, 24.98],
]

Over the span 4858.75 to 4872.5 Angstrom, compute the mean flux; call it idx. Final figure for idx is 21.5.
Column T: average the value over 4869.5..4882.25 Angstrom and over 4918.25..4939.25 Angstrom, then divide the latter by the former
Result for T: 1.1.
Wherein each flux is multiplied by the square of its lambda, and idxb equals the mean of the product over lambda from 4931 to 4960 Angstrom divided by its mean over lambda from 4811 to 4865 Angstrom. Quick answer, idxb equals 1.1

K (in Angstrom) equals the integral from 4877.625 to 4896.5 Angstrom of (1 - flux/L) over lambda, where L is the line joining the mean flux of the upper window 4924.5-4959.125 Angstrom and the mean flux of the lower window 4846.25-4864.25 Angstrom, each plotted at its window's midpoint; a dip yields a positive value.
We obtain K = 2.2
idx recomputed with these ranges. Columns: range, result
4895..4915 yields 21.9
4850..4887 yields 21.7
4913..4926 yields 22.5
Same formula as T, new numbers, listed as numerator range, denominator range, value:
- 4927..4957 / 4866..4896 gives 1.07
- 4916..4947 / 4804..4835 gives 1.10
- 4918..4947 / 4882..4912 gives 1.07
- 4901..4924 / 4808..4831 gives 1.07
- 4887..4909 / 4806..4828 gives 1.07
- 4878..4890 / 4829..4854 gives 0.85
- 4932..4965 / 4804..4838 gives 1.06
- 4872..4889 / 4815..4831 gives 0.95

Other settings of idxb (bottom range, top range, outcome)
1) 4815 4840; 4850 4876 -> 1.06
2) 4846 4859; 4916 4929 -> 0.97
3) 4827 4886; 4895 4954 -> 1.05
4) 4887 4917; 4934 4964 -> 1.02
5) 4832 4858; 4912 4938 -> 1.03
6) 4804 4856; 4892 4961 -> 1.08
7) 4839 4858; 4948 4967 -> 0.98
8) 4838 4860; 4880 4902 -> 0.92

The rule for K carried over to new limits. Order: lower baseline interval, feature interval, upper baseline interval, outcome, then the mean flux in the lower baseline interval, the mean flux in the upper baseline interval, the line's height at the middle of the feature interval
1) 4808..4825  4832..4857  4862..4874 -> -2.5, 19.8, 21.7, 20.9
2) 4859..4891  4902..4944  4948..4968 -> -2.1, 20.7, 21.8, 21.4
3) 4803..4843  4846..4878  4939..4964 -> -2.3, 20.8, 21.8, 21.1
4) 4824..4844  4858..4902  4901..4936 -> 2.7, 22.4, 22.6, 22.5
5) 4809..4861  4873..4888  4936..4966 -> 1.3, 21.9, 21.7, 21.9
